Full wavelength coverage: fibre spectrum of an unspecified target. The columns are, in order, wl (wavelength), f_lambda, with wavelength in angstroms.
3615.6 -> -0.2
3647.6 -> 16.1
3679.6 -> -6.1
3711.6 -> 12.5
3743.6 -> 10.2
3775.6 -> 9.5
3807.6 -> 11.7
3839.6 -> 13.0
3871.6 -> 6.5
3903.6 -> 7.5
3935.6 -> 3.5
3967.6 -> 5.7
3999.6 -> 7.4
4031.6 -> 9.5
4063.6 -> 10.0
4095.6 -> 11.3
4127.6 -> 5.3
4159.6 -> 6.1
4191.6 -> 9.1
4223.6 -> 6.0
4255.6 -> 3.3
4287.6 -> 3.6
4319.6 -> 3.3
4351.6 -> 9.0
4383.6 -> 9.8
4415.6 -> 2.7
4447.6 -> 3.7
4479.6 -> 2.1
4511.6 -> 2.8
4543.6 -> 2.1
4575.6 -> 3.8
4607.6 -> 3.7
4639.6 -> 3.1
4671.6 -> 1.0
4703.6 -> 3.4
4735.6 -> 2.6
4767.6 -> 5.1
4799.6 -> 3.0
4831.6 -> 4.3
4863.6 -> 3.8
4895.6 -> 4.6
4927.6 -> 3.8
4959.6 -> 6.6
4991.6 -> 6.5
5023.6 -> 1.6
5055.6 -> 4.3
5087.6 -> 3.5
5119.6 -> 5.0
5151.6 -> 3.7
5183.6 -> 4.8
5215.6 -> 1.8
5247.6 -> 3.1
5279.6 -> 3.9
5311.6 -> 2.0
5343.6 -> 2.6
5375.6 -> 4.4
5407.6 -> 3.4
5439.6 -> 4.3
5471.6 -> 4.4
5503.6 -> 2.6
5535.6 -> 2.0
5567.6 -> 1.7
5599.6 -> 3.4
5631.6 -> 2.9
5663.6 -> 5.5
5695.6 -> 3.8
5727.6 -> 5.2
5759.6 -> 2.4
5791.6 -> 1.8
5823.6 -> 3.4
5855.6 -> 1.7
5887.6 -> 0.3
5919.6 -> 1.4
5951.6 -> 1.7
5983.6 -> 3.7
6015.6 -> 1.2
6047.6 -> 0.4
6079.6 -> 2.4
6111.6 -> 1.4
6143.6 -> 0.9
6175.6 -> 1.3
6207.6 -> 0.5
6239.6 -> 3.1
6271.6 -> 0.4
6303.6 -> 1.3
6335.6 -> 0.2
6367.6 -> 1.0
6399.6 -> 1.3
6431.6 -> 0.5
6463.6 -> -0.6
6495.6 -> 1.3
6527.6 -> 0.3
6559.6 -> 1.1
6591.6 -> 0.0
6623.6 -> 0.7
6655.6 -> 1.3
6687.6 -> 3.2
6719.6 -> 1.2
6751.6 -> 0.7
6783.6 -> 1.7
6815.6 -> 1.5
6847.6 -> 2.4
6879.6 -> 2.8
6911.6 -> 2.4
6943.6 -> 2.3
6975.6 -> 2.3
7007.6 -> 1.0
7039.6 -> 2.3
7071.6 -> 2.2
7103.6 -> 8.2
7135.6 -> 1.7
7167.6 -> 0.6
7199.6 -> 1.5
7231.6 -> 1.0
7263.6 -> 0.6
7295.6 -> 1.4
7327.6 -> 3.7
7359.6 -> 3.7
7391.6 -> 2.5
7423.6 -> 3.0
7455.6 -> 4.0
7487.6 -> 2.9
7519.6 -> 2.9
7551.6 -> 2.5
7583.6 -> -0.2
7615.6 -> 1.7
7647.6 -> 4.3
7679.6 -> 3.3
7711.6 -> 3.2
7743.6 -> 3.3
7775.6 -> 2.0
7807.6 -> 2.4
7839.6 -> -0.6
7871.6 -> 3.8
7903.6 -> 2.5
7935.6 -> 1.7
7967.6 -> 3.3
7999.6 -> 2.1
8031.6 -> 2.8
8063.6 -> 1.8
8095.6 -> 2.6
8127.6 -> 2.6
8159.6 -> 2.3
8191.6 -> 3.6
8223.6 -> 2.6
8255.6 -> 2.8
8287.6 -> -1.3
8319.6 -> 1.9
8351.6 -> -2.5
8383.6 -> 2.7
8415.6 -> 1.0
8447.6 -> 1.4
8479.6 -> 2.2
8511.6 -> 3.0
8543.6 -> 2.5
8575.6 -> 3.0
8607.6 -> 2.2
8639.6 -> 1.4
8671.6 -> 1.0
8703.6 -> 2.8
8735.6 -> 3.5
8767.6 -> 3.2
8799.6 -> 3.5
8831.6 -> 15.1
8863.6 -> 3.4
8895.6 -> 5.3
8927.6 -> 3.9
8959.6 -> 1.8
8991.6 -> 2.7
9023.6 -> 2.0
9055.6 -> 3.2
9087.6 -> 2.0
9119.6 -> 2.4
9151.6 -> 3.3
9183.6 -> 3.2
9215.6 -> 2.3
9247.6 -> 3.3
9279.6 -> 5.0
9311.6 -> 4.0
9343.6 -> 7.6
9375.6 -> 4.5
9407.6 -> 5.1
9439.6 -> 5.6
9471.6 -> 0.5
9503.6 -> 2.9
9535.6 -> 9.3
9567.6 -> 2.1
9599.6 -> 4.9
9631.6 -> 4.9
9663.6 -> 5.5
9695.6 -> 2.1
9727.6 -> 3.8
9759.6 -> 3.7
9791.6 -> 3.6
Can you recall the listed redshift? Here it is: 0.91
